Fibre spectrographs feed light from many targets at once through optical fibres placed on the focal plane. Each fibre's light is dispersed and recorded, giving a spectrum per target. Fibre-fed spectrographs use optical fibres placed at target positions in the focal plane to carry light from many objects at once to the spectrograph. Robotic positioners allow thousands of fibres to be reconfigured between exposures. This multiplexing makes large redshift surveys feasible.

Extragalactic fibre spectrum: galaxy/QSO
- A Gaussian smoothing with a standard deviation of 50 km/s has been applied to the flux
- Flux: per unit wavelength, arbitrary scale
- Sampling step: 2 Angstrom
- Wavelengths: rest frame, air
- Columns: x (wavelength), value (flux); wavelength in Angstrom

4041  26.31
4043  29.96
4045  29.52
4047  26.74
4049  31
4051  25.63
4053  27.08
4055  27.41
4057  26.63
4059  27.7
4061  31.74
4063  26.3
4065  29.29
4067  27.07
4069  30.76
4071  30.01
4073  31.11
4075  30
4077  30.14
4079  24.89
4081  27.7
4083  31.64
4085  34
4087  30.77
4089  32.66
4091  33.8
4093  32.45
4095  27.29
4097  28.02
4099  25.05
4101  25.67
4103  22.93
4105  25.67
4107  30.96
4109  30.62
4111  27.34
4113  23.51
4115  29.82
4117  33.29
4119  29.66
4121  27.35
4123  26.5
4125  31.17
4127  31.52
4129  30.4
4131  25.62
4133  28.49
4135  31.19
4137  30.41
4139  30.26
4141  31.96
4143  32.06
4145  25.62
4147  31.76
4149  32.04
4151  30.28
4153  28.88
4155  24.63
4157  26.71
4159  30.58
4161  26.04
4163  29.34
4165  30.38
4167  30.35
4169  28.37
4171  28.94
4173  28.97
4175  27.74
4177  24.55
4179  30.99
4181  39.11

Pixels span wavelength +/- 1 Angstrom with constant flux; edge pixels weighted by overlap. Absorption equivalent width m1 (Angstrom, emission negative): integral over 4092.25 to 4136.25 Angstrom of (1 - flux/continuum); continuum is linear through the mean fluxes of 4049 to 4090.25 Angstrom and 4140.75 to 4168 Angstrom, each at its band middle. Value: 1.3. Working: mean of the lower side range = 29.2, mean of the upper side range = 29.3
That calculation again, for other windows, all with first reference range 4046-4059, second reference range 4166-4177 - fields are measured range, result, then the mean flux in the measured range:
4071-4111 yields -2.1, 29.2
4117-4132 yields -0.6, 29.2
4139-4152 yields -1.1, 30.6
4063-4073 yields -0.6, 29.2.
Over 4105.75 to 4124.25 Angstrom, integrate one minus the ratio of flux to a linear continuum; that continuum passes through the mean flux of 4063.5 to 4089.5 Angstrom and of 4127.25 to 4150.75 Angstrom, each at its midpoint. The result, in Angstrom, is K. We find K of 0.74 Angstrom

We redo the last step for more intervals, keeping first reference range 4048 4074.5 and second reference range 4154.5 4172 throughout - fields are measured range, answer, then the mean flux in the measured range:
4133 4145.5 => -0.78 Angstrom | 30.3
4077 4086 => -0.32 Angstrom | 29.6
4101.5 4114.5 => 0.75 Angstrom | 26.9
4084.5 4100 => -0.98 Angstrom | 30.4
